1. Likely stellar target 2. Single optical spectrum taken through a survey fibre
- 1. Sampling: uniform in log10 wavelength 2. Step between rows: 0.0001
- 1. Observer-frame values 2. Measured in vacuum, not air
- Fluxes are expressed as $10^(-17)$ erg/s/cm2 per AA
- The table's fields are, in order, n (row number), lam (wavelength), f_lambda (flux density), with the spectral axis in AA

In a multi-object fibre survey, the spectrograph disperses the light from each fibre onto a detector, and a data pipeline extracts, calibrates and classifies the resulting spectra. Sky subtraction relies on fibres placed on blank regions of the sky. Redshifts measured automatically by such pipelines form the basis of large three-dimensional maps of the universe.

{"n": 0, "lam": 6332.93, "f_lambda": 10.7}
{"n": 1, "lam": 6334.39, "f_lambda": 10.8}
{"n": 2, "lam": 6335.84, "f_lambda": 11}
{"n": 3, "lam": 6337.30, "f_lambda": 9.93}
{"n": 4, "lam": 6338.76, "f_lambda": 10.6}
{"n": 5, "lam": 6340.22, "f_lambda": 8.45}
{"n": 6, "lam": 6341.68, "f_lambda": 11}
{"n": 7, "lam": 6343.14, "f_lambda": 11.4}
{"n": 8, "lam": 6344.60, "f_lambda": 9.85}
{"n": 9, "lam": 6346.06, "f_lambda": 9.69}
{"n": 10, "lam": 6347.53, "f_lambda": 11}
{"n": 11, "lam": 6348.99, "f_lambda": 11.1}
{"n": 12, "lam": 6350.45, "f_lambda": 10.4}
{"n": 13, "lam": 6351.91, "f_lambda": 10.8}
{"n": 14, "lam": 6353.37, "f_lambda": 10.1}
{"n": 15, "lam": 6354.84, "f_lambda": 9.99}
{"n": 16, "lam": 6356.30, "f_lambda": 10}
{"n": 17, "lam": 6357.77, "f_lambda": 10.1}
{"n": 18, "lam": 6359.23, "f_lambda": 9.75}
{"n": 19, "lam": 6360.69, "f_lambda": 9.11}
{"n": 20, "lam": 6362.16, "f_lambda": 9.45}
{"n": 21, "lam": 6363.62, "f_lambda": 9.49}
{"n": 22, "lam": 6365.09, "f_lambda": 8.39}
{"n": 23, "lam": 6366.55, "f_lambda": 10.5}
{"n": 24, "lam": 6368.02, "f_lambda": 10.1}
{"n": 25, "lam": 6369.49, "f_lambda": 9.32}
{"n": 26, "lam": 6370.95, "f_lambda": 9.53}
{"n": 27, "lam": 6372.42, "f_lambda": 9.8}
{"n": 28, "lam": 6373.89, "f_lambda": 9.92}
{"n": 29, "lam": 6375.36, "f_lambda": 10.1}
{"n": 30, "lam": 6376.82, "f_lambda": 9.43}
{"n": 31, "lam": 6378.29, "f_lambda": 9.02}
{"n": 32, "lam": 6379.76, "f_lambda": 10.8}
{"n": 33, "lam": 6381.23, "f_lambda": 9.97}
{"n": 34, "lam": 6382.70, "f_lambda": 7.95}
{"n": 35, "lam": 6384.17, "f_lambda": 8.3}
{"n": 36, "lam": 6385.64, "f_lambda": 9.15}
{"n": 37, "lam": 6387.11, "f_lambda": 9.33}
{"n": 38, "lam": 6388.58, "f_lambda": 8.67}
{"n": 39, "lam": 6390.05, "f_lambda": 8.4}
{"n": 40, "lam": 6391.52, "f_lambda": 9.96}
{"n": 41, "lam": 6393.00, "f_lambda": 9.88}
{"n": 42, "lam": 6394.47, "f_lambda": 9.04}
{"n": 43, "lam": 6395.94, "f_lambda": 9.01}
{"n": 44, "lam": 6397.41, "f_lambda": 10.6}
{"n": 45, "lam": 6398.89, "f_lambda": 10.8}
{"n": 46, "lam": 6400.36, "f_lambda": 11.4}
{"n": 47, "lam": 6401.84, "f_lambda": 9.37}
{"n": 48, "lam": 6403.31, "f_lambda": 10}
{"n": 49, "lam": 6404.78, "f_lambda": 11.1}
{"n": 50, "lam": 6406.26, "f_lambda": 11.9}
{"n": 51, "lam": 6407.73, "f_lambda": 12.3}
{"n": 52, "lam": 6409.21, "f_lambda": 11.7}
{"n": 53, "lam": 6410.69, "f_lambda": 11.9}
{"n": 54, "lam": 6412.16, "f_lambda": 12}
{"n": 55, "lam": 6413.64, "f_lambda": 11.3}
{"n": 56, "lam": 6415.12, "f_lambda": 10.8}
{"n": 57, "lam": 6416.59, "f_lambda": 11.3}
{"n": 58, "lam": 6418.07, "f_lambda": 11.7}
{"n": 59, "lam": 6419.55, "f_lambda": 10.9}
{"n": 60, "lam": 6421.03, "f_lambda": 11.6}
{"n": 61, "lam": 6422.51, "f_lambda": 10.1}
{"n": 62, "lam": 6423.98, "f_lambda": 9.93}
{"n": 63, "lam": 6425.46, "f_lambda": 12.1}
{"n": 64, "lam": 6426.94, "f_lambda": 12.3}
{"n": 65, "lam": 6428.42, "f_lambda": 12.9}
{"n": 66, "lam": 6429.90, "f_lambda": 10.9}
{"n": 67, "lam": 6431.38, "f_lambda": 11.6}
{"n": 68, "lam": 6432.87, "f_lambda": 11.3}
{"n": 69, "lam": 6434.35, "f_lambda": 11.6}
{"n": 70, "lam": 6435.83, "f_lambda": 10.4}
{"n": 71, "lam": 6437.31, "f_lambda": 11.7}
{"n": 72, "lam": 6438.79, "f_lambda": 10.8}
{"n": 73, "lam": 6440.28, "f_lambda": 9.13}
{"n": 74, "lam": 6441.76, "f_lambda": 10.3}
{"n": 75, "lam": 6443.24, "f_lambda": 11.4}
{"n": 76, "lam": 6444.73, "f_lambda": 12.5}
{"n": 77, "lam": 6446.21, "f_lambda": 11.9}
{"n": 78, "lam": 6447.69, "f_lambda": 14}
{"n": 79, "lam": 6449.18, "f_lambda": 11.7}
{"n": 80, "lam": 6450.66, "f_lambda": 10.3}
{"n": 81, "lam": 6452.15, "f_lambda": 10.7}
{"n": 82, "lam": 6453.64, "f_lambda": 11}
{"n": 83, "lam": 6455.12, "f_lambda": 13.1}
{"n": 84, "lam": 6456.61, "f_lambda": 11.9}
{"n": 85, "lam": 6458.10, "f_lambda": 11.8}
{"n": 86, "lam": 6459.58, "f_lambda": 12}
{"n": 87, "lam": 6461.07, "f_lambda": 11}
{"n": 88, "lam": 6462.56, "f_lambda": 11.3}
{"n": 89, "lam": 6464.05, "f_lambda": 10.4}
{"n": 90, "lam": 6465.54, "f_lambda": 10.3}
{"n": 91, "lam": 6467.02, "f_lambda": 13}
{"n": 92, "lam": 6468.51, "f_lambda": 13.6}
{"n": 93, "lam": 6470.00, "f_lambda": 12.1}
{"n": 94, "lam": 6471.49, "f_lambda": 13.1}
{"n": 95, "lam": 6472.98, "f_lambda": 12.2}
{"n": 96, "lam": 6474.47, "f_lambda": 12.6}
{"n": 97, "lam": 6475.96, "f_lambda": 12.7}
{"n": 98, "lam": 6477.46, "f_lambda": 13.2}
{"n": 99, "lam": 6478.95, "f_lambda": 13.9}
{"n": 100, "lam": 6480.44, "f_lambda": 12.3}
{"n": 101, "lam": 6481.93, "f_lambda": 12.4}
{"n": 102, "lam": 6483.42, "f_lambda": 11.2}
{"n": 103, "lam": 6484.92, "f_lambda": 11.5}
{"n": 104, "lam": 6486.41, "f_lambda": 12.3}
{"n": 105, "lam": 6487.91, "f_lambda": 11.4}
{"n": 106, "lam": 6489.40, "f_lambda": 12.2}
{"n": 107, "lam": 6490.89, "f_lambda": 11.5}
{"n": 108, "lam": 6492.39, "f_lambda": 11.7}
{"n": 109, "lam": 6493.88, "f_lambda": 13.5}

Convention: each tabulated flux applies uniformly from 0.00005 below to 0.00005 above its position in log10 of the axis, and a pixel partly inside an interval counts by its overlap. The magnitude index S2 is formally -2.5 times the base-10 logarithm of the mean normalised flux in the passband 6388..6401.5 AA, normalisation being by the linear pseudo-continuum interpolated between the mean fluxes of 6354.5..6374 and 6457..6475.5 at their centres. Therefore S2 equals 0.07 mag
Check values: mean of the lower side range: 9.66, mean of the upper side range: 12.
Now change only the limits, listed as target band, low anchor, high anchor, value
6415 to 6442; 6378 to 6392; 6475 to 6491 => -0.06 mag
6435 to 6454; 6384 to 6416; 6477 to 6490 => 0.01 mag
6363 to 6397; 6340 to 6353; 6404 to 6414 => 0.19 mag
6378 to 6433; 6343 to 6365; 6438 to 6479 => 0.04 mag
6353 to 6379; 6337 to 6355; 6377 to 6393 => 0.01 mag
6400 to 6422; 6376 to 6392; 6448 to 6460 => -0.12 mag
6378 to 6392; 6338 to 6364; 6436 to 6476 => 0.16 mag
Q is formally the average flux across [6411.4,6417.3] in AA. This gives 11.4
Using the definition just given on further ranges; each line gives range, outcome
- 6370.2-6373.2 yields 9.67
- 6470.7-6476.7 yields 12.6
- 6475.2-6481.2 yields 13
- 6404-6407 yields 11.5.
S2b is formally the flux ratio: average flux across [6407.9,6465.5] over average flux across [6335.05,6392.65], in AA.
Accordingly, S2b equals 1.2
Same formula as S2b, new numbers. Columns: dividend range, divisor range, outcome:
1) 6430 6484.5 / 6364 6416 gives 1.17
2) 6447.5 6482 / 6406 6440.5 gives 1.06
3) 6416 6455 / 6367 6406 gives 1.17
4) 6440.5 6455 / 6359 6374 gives 1.21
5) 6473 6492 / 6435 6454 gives 1.09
